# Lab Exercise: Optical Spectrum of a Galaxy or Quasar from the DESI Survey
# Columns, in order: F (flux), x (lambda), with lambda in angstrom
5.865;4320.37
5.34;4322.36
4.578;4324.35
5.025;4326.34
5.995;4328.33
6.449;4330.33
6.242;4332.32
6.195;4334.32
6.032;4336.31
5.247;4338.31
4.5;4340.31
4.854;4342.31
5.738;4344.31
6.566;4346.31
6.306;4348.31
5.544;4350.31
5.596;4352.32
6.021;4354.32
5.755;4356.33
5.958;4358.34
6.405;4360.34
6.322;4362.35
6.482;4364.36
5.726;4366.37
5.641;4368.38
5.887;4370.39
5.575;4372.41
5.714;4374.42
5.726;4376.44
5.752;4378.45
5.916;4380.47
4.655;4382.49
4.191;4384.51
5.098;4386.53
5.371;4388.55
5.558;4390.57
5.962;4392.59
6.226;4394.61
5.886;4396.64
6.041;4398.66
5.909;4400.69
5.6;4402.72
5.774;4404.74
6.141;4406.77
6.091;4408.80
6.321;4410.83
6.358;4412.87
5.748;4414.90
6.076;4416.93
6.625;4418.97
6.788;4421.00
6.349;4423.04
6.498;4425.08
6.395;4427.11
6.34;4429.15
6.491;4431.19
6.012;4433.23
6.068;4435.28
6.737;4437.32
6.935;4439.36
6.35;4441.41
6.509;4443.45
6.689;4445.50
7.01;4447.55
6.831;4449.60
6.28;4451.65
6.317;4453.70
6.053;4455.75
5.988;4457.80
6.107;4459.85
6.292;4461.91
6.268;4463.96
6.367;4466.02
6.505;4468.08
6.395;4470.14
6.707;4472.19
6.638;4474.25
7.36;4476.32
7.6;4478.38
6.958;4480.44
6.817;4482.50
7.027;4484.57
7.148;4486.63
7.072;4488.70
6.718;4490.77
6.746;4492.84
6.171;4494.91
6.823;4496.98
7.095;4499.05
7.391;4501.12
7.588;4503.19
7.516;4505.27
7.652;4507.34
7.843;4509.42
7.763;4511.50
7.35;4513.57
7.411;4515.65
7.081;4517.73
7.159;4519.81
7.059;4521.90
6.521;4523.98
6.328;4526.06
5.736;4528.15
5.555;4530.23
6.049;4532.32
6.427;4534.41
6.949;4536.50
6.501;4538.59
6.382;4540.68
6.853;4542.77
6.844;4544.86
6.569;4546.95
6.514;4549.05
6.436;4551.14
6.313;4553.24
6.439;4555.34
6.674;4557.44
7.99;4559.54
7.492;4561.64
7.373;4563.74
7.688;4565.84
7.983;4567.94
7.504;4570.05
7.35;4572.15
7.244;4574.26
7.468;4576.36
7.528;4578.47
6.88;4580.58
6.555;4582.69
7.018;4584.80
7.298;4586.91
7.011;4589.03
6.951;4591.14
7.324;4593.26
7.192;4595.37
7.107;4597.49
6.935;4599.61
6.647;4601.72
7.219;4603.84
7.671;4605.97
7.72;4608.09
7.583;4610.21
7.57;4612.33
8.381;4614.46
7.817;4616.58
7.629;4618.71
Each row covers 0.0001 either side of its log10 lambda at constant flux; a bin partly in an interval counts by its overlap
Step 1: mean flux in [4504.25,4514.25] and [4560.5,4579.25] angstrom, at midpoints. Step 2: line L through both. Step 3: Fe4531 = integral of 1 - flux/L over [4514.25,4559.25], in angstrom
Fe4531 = 5.9 angstrom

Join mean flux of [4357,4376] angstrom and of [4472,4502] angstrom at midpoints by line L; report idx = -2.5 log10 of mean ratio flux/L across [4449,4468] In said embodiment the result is 0.07 mag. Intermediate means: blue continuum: 5.96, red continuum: 6.96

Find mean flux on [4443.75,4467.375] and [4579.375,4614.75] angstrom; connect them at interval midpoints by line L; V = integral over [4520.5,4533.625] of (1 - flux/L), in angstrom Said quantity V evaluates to 1.1 angstrom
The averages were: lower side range 6.39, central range 6.23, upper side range 7.21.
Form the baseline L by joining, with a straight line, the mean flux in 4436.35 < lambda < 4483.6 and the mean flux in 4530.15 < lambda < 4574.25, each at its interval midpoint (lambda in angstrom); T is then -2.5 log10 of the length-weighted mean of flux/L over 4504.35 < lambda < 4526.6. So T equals -0.08 mag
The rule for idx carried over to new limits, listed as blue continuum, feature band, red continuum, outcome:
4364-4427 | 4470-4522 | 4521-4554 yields -0.14 mag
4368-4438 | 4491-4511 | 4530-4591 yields -0.10 mag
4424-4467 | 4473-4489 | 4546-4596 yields -0.07 mag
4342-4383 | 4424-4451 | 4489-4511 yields 0.01 mag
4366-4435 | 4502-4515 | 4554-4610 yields -0.14 mag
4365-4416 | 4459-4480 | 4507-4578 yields -0.05 mag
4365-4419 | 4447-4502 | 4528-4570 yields -0.07 mag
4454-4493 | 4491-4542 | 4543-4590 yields 0.00 mag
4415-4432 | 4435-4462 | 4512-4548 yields 0.00 mag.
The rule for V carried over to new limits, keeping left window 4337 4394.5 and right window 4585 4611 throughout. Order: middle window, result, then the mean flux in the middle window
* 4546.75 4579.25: -0.9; 7.17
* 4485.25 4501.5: -0.9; 6.88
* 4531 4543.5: 0.6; 6.49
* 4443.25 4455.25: -0.7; 6.59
